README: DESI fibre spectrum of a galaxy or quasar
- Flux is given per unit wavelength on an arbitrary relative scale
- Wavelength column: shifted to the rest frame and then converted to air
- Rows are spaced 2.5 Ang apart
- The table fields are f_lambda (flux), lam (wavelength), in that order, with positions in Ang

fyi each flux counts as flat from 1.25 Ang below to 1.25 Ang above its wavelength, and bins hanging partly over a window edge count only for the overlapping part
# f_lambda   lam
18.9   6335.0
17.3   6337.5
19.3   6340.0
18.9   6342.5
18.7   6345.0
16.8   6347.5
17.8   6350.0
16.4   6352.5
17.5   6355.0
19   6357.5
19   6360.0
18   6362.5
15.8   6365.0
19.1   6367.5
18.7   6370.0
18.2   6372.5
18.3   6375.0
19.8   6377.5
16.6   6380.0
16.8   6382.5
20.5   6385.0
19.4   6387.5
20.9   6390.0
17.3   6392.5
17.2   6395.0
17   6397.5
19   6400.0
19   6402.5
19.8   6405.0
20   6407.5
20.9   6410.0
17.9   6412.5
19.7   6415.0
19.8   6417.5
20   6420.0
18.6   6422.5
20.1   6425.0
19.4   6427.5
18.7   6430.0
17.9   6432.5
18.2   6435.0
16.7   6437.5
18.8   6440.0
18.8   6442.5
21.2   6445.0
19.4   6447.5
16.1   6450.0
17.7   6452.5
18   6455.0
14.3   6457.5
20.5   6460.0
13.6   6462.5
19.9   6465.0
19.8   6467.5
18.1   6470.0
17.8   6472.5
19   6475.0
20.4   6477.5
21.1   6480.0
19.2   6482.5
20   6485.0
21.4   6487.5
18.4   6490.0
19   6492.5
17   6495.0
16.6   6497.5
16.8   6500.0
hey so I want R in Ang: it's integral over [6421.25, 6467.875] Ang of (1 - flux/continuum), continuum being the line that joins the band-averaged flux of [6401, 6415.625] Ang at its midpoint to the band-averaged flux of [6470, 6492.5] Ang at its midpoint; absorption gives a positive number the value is 3.0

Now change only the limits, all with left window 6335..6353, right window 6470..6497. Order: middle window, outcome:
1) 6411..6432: -0.6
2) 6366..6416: -1.0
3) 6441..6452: 0.1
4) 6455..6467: 1.1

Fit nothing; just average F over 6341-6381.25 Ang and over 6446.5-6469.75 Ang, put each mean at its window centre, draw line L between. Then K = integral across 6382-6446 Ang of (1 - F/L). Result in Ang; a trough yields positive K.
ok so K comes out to -4.1 Ang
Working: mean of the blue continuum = 18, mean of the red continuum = 17.7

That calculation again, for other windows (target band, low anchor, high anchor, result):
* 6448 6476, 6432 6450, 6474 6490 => 2.3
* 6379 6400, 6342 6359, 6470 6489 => 0.1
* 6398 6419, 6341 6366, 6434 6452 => -1.4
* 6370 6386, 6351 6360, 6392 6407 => -0.2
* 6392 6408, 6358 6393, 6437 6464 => -0.2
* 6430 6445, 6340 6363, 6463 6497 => 0.3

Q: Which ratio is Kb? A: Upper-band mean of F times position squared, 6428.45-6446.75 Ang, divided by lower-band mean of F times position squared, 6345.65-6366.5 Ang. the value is 1.09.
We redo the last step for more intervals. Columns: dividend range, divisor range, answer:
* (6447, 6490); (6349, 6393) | 1.05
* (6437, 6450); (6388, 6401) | 1.04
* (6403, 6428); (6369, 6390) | 1.06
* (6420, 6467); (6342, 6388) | 1.03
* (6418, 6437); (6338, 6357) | 1.08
